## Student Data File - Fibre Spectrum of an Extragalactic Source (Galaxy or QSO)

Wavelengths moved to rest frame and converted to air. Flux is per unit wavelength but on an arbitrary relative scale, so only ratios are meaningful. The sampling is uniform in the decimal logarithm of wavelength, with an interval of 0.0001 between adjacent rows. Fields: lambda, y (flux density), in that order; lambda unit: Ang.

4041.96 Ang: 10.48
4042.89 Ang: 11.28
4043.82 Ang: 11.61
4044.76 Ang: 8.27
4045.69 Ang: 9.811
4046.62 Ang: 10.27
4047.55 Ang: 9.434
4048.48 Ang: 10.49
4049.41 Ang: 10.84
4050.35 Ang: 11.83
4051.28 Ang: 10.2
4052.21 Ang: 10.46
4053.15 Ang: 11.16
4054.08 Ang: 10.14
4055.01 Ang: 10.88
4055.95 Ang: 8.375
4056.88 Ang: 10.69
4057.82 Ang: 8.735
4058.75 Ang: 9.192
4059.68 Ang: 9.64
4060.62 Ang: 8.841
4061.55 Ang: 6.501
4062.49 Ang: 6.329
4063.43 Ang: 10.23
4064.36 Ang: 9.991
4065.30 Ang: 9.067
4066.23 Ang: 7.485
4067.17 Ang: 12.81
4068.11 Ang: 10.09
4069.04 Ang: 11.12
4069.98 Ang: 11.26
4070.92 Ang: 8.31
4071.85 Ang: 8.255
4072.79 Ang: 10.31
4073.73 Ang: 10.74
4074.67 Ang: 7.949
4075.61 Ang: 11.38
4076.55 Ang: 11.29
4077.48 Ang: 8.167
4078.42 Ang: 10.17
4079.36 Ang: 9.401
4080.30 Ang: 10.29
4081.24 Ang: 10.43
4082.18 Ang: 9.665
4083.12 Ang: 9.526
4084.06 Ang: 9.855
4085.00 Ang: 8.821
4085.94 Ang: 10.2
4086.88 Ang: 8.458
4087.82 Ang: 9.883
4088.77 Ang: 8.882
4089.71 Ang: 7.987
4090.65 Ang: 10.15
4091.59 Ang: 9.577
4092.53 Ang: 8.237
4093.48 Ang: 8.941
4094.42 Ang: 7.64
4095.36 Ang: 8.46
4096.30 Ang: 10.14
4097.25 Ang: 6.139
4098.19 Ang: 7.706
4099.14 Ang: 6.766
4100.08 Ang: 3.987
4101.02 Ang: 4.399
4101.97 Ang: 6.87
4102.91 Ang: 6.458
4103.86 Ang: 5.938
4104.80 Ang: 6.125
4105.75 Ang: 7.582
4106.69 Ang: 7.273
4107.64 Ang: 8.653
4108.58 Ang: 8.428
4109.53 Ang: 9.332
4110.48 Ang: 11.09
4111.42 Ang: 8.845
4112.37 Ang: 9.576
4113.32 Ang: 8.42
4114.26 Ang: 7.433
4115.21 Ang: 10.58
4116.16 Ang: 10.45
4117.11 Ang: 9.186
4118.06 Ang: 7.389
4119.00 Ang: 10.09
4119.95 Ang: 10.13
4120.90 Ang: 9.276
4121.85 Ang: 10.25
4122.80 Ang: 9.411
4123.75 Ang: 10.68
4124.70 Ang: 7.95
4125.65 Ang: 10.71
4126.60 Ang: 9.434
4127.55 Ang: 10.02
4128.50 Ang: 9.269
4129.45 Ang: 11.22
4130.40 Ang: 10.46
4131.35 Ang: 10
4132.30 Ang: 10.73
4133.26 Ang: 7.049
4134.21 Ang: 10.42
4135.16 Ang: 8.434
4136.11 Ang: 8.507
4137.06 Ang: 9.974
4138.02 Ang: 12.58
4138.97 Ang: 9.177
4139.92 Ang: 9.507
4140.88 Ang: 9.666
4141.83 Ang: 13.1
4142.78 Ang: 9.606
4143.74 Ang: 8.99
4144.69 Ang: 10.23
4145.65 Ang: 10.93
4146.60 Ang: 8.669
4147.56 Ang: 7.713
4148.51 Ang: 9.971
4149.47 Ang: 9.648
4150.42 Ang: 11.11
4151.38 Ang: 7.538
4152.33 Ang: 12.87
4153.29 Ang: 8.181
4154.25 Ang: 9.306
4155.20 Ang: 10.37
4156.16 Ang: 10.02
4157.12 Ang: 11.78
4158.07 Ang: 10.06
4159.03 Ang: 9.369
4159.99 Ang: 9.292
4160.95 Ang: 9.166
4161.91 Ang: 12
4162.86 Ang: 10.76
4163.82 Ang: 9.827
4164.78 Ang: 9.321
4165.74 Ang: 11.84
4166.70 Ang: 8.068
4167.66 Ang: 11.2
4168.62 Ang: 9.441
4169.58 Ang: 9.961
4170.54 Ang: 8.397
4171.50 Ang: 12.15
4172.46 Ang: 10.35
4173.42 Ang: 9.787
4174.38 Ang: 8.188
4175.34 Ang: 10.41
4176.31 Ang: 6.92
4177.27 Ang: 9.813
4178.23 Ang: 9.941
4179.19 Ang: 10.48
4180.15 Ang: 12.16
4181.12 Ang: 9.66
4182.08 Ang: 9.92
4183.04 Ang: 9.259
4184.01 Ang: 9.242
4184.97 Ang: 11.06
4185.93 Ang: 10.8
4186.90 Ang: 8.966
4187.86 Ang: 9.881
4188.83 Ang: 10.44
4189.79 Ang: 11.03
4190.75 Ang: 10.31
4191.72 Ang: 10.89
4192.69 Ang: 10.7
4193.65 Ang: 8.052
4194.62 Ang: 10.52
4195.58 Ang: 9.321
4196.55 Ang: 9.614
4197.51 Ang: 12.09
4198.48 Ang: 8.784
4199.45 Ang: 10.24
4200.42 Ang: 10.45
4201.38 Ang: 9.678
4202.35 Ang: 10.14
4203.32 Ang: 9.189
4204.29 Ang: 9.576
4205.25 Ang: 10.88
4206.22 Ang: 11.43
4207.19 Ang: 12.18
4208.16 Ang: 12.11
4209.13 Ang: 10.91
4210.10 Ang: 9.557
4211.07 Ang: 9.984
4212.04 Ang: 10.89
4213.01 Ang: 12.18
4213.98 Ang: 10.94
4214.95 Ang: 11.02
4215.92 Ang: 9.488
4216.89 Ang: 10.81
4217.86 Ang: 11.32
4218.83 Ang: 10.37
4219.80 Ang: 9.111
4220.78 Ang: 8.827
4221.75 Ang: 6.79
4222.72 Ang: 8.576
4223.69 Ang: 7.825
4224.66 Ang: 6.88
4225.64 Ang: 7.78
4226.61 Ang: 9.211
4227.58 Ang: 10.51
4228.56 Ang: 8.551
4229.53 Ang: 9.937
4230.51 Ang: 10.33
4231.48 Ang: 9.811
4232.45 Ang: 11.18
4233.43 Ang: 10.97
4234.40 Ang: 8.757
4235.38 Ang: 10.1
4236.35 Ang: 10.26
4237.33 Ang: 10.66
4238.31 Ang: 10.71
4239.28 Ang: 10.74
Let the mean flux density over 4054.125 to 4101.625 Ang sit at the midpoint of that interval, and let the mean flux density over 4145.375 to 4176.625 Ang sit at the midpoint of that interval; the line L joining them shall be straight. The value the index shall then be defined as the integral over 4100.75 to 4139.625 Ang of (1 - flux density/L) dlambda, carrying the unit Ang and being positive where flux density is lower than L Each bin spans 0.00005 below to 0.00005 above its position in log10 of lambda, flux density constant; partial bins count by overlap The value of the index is 1.74 Ang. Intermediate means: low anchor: 9.07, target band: 9.05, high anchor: 9.84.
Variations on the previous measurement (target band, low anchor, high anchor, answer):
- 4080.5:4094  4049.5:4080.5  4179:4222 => 0.7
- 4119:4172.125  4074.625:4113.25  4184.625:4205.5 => -3.3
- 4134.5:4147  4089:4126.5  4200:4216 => -1.1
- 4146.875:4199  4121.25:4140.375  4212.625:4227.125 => -1.9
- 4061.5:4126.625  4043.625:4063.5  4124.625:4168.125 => 5.7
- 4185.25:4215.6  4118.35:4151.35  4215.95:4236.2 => -2.9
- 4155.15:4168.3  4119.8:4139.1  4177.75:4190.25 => -0.2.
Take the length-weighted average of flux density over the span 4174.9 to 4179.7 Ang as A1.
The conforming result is 9.52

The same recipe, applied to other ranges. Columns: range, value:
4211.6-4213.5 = 11.5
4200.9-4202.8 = 9.91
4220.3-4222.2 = 7.83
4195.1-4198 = 10.3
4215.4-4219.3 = 10.5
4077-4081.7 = 9.71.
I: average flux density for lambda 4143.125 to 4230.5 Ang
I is 9.93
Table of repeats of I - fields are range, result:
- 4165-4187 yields 9.92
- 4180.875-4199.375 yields 10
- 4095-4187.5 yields 9.39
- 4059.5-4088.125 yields 9.56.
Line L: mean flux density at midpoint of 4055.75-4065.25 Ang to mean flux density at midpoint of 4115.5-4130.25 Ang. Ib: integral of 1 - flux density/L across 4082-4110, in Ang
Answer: 3.9 Ang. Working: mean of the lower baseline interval 8.88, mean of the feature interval 8.05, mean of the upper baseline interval 9.73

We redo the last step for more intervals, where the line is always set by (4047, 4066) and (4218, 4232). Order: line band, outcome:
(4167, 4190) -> -2.02 Ang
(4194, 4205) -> -1.09 Ang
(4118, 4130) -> -0.52 Ang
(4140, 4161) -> -1.45 Ang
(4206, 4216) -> -2.22 Ang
